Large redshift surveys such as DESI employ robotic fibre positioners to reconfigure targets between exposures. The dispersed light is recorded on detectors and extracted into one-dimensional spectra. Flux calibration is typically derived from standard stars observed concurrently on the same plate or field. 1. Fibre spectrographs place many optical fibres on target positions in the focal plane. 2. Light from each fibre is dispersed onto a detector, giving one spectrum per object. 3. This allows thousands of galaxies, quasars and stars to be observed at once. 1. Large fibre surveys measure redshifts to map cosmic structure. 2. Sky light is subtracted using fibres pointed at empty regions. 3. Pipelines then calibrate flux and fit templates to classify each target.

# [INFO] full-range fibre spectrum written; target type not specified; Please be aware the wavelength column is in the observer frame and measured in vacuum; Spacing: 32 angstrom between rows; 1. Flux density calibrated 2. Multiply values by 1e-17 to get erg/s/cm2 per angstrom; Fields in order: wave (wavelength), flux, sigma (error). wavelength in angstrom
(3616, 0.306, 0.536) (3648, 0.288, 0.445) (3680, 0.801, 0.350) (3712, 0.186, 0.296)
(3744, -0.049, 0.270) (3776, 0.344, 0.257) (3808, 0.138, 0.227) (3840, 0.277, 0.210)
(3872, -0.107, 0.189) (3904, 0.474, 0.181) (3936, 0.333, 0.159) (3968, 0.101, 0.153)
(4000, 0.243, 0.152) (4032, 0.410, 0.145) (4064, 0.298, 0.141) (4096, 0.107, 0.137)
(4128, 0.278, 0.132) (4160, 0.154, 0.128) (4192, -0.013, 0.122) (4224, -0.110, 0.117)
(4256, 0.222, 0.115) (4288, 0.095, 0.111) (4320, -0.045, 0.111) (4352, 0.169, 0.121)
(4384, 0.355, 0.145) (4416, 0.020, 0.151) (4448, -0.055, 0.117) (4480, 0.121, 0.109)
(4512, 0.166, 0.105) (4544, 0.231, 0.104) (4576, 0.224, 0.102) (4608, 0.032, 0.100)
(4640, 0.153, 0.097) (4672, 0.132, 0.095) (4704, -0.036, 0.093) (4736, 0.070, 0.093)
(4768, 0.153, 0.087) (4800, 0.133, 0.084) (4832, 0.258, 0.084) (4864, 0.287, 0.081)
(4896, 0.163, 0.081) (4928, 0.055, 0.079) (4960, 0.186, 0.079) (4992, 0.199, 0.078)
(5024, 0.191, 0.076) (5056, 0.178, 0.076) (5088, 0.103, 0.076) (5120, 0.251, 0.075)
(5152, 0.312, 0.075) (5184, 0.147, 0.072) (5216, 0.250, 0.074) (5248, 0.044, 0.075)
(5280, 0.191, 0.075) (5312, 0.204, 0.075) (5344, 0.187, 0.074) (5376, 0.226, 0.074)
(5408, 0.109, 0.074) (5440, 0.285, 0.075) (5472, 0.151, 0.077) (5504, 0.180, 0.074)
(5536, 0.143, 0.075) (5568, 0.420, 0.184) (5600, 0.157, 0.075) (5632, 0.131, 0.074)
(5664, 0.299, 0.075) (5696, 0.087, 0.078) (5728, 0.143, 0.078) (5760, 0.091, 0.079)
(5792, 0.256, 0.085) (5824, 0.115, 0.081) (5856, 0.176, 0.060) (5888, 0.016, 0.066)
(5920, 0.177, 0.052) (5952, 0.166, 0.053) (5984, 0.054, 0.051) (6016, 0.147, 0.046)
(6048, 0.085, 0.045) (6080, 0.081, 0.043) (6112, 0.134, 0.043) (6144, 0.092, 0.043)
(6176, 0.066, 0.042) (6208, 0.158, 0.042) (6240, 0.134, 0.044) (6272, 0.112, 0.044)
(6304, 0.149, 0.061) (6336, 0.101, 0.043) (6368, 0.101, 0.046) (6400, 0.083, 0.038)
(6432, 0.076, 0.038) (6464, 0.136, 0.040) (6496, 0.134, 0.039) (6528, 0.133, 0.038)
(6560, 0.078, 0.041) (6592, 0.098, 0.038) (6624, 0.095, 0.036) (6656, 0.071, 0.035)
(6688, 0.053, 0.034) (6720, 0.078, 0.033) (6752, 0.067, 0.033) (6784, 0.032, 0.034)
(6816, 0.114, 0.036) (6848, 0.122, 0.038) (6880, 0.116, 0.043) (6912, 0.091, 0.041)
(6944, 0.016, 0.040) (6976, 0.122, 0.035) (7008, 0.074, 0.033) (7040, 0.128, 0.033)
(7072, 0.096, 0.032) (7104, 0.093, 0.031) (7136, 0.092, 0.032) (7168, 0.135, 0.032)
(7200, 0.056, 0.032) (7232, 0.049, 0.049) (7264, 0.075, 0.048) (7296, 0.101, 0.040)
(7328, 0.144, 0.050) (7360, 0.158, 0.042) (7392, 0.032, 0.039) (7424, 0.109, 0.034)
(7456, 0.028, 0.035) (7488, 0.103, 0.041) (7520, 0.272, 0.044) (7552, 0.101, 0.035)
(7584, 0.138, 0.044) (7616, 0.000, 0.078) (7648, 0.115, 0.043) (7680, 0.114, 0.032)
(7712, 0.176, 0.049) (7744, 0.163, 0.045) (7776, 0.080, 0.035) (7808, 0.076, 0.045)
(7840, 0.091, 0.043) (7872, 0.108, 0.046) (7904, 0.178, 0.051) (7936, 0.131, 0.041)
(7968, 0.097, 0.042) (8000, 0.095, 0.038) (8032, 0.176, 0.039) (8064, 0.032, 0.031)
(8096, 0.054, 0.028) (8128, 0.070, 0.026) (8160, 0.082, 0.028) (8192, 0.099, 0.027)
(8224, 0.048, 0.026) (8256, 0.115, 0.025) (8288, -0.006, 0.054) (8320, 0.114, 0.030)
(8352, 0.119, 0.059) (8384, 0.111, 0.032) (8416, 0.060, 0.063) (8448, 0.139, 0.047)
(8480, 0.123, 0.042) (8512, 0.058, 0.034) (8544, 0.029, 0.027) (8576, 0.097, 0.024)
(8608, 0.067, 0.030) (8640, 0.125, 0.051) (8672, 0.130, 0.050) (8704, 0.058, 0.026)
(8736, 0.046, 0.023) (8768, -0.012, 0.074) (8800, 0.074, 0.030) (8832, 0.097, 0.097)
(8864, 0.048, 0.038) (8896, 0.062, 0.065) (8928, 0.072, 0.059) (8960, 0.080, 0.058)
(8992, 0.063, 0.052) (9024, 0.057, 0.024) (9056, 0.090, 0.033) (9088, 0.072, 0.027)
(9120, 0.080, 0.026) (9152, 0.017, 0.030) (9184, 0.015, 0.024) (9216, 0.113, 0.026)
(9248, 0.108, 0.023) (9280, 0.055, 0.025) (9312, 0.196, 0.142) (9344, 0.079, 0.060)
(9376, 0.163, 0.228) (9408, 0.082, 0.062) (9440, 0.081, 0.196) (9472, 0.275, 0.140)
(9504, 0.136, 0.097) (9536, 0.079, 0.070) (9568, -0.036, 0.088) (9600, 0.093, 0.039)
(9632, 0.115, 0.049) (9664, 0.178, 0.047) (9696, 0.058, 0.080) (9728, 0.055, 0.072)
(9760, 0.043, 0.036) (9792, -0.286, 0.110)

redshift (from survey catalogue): 0.14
